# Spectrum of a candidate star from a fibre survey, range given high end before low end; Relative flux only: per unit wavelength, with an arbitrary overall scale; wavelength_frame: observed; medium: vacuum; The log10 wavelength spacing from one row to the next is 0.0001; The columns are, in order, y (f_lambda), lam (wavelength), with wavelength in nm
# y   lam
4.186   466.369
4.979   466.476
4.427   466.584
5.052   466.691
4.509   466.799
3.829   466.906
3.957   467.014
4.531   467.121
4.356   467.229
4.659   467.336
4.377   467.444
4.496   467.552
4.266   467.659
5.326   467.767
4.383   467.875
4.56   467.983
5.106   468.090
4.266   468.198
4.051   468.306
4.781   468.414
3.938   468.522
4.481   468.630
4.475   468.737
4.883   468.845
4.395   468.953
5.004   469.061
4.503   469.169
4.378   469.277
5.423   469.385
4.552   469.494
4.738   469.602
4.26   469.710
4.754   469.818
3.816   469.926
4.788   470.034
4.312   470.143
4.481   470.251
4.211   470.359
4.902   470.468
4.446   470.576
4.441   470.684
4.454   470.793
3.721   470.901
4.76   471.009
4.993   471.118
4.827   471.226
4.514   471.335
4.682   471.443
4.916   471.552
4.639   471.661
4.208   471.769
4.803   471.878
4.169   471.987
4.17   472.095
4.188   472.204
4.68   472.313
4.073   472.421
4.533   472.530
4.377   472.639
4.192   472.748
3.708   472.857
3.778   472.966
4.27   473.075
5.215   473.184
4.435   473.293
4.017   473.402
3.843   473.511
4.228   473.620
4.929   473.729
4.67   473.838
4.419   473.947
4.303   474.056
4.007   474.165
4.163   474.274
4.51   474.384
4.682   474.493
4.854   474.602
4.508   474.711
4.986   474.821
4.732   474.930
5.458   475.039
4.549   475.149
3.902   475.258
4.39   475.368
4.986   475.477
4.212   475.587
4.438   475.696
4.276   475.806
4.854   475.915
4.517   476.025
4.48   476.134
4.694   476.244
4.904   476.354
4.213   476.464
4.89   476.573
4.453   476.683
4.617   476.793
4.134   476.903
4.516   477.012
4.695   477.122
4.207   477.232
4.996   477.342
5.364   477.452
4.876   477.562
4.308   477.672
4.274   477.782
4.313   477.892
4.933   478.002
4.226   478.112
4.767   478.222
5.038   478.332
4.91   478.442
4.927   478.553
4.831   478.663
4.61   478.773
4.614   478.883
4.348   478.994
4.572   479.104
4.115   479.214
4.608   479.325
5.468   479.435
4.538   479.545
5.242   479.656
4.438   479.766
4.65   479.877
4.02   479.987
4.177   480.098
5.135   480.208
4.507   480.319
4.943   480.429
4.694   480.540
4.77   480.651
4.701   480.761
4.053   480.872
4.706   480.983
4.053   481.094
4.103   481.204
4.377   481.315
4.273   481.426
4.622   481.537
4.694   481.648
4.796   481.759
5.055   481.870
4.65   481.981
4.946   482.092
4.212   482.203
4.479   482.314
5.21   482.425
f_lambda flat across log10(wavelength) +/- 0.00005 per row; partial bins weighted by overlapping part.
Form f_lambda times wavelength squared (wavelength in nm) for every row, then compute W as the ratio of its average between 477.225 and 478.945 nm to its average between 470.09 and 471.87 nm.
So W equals 1.07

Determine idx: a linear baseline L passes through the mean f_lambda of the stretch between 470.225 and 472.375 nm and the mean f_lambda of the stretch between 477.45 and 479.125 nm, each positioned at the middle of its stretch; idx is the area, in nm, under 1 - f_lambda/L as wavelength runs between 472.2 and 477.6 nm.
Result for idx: 0.10 nm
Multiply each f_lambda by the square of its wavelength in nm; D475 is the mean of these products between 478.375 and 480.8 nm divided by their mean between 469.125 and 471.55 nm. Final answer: 1.1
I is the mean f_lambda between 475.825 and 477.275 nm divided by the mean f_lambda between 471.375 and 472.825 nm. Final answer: 1.03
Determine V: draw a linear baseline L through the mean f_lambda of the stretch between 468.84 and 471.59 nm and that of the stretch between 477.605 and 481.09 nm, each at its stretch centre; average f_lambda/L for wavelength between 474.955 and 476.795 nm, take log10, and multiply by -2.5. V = 0.01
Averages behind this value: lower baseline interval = 4.57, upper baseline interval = 4.62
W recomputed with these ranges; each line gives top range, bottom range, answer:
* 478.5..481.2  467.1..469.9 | 1.06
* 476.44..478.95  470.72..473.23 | 1.08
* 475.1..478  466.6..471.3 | 1.04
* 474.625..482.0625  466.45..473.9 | 1.07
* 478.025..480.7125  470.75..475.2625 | 1.08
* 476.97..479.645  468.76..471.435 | 1.06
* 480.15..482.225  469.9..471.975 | 1.06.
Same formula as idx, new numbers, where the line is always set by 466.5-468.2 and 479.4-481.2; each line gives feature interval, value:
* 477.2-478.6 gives -0.04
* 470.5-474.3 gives 0.13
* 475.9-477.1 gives 0.00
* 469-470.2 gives -0.01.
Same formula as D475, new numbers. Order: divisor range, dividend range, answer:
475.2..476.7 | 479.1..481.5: 1.03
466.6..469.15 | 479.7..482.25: 1.07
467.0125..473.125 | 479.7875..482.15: 1.07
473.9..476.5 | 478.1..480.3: 1.04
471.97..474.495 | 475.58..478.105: 1.08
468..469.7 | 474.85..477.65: 1.04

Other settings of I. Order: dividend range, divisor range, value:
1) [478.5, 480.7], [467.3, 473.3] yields 1.04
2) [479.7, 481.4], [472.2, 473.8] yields 1.04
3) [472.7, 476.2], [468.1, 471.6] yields 0.98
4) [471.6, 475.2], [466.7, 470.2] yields 0.98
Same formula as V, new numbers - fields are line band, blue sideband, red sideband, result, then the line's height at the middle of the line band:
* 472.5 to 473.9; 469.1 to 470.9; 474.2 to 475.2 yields 0.08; 4.64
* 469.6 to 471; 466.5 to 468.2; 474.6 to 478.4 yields 0.03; 4.55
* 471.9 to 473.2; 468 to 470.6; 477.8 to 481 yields 0.08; 4.57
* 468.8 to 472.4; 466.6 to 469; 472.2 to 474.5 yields -0.03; 4.4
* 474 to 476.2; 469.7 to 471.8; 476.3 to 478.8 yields 0.01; 4.6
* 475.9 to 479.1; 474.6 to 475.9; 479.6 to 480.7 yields 0.00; 4.63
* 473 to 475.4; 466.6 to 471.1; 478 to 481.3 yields 0.01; 4.56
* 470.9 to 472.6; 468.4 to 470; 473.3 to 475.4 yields 0.00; 4.52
